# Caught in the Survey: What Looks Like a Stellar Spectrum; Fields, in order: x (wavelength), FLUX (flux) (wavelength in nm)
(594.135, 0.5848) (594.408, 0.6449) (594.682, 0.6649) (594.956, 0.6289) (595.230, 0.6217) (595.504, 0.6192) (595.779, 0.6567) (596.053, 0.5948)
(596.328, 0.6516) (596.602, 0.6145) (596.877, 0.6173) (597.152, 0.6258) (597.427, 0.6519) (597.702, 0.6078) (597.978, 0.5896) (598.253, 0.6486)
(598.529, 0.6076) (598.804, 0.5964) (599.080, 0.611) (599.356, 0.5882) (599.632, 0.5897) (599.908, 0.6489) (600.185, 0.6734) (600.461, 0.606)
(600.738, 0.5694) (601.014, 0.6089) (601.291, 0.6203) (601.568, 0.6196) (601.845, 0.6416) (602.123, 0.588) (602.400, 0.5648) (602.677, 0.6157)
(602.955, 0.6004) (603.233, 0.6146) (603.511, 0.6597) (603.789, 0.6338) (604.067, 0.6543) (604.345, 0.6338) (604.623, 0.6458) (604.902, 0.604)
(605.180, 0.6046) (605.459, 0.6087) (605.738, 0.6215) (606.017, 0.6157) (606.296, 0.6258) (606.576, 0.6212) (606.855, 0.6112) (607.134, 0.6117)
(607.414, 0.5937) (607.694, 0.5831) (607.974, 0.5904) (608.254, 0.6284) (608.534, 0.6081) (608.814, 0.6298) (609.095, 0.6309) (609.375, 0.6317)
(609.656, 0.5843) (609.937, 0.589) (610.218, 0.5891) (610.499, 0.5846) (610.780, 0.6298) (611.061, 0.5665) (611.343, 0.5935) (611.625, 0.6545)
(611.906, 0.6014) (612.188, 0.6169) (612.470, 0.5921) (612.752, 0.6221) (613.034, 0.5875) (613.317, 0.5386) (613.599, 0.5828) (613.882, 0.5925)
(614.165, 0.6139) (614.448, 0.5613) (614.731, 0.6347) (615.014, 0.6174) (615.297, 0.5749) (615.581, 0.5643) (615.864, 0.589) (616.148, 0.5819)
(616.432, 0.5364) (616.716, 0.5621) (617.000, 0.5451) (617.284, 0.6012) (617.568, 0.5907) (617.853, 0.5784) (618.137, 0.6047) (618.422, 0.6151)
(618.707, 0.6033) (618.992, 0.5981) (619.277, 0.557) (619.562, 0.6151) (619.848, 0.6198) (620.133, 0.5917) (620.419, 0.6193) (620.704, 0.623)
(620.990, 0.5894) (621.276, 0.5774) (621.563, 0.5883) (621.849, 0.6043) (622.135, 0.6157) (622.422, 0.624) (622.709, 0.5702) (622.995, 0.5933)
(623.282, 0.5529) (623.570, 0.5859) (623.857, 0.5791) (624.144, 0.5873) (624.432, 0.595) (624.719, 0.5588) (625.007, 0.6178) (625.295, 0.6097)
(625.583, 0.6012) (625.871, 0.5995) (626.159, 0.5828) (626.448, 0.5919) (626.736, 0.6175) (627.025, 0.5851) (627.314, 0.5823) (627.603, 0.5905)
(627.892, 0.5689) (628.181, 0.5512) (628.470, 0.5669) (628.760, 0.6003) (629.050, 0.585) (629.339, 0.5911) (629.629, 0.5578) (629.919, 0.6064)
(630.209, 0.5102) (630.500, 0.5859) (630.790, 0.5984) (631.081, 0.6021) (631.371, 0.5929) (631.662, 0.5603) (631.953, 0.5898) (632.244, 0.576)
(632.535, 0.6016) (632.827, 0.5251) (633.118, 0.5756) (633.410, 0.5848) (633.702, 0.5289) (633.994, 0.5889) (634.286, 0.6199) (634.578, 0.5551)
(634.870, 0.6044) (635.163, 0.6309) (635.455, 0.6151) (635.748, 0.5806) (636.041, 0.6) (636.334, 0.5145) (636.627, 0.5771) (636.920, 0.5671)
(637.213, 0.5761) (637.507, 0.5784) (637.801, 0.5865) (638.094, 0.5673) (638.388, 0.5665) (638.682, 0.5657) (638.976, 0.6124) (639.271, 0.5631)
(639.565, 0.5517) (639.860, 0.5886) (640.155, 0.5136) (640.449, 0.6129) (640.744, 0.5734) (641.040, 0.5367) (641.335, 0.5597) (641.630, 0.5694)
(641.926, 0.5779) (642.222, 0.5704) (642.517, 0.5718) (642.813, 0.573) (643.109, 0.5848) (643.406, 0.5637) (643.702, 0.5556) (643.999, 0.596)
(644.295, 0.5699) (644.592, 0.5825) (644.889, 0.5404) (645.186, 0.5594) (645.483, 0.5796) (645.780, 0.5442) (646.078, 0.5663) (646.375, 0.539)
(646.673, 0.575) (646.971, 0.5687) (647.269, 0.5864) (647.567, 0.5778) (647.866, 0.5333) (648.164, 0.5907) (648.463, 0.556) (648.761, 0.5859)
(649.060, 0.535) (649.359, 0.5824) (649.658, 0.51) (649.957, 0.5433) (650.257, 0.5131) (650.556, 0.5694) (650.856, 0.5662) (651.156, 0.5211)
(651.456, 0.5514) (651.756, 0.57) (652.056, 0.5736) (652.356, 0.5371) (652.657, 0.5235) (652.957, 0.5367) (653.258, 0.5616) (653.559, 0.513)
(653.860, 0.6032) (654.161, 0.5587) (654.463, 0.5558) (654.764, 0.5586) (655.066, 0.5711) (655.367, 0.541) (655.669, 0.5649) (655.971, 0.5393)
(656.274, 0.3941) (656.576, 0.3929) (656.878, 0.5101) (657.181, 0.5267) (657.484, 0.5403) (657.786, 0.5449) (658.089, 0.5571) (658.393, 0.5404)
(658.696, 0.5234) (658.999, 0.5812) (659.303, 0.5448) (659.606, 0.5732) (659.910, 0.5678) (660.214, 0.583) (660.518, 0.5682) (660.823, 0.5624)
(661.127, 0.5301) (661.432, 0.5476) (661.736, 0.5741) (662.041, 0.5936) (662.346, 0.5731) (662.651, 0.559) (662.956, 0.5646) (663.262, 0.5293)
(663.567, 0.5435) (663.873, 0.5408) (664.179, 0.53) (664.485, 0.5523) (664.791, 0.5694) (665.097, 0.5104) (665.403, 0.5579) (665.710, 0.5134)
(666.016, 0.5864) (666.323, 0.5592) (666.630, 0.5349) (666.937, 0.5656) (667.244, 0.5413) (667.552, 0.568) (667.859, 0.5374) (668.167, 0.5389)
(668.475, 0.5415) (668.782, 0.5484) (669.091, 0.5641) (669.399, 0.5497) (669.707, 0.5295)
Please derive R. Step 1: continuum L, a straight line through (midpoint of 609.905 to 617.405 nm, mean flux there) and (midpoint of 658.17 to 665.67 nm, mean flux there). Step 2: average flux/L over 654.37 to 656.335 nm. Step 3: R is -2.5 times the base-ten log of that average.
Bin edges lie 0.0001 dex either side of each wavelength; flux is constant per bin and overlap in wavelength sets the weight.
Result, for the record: 0.04 mag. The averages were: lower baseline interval 0.59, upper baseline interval 0.554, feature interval 0.538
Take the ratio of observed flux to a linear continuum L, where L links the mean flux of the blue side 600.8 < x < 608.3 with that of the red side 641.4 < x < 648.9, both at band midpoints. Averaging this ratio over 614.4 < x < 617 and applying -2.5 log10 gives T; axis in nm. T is 0.04 mag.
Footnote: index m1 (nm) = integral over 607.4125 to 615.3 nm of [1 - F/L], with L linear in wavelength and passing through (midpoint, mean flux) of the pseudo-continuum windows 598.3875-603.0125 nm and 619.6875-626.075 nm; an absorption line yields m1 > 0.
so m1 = 0.02 nm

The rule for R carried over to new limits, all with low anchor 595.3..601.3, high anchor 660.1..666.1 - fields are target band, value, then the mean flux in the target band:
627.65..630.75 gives 0.03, 0.574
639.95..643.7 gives 0.01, 0.567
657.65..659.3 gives 0.02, 0.549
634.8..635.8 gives -0.05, 0.61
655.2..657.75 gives 0.12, 0.504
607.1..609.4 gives 0.00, 0.611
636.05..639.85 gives 0.02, 0.571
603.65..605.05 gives -0.04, 0.635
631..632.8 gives 0.00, 0.583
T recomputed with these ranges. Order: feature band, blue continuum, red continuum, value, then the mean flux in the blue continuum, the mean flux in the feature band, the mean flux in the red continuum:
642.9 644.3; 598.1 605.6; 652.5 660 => -0.04 mag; 0.617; 0.574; 0.537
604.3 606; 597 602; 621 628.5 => -0.01 mag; 0.617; 0.619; 0.589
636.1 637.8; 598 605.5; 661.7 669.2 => 0.03 mag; 0.617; 0.567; 0.551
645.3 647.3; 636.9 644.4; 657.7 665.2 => 0.00 mag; 0.571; 0.564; 0.555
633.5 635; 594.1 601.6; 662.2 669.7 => 0.01 mag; 0.621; 0.579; 0.549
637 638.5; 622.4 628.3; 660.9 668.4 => 0.00 mag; 0.587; 0.575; 0.551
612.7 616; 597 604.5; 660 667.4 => 0.03 mag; 0.617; 0.589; 0.554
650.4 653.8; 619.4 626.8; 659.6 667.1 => 0.03 mag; 0.596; 0.549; 0.555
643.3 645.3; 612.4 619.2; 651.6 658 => -0.04 mag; 0.587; 0.567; 0.534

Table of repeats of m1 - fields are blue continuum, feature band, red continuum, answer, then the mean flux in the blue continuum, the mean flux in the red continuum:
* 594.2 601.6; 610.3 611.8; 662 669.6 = 0.01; 0.621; 0.55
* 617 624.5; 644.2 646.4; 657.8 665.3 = 0.04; 0.594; 0.555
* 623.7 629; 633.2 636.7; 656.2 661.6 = -0.06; 0.588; 0.535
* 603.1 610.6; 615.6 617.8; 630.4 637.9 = 0.11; 0.615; 0.581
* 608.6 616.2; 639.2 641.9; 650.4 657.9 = -0.03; 0.599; 0.537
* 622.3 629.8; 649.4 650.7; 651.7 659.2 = 0.02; 0.586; 0.536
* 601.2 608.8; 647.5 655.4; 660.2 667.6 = 0.19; 0.616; 0.554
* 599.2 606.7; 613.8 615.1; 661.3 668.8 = 0.00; 0.618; 0.551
